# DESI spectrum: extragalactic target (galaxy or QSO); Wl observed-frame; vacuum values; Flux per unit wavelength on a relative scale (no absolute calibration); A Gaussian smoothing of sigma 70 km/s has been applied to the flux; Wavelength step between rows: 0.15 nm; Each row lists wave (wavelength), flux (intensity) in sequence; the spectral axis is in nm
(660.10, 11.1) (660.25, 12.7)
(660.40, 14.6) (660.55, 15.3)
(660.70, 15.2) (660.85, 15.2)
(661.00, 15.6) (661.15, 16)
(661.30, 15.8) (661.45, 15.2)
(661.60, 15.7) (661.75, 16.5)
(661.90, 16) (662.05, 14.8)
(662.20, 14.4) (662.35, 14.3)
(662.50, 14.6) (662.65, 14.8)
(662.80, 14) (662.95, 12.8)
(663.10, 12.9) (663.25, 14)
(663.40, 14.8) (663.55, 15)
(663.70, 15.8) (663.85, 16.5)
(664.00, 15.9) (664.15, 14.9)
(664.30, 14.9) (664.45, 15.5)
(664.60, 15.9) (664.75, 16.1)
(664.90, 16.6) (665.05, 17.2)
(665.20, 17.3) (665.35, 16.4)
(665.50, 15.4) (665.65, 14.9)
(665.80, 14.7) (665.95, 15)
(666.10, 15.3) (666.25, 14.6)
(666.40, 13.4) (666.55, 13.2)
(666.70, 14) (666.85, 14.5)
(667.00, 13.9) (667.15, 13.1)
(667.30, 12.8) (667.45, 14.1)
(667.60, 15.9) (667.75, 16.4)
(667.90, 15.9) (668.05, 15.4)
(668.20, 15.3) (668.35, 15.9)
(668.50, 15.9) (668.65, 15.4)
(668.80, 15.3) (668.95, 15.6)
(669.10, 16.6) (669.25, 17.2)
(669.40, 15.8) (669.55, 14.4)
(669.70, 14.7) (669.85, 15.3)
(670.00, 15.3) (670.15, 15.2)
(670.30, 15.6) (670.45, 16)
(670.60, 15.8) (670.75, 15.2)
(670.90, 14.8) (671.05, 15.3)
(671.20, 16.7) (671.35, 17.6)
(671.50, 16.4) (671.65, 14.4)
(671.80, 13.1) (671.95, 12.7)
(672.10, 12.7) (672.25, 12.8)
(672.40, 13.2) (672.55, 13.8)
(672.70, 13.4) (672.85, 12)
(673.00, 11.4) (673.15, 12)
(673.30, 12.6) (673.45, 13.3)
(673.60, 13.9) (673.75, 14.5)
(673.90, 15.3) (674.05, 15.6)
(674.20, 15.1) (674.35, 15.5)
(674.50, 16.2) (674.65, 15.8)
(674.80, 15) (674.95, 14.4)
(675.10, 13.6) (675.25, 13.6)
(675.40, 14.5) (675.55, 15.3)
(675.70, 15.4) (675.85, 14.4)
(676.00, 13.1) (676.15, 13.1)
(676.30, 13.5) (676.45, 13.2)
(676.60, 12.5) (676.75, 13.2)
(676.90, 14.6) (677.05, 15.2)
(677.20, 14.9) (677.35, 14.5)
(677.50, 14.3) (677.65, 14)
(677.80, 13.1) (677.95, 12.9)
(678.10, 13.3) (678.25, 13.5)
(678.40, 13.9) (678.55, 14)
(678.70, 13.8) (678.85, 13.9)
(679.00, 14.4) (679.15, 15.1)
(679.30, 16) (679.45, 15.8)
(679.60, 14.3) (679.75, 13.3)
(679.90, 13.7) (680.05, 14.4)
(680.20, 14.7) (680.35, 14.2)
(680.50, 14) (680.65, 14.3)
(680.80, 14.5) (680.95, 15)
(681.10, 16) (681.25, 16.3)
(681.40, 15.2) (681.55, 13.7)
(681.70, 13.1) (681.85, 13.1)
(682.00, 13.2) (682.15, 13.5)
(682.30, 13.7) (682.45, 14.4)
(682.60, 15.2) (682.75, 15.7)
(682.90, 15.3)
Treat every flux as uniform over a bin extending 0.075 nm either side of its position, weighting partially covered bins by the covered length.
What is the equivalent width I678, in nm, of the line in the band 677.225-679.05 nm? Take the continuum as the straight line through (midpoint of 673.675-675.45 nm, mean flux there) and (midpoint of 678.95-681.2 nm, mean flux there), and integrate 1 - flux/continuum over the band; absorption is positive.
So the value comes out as 0.12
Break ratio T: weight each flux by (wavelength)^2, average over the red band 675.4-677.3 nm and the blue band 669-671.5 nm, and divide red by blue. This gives 0.91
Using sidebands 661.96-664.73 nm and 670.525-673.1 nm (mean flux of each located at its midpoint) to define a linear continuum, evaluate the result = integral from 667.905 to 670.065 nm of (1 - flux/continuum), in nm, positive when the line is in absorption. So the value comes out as -0.18 nm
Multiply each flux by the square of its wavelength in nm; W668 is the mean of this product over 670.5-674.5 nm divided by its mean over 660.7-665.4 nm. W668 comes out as 1.0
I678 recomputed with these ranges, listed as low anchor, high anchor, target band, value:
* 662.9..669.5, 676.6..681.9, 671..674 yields 0.181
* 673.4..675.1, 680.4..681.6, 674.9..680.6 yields 0.310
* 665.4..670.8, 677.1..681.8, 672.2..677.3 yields 0.220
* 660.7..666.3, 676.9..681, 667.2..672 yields -0.161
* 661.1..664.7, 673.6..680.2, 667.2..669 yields -0.063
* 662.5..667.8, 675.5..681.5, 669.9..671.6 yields -0.132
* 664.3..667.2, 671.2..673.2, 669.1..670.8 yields -0.168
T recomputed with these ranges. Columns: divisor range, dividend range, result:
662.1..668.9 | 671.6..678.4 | 0.95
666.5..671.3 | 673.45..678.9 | 0.95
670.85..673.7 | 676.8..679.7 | 1.05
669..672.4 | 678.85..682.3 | 0.98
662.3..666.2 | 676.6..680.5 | 0.97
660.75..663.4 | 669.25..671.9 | 1.06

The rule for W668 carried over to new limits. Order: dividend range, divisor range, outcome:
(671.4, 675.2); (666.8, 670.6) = 0.93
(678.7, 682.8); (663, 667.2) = 1.01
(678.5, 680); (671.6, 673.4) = 1.15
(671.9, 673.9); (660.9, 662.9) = 0.89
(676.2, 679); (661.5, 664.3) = 0.97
